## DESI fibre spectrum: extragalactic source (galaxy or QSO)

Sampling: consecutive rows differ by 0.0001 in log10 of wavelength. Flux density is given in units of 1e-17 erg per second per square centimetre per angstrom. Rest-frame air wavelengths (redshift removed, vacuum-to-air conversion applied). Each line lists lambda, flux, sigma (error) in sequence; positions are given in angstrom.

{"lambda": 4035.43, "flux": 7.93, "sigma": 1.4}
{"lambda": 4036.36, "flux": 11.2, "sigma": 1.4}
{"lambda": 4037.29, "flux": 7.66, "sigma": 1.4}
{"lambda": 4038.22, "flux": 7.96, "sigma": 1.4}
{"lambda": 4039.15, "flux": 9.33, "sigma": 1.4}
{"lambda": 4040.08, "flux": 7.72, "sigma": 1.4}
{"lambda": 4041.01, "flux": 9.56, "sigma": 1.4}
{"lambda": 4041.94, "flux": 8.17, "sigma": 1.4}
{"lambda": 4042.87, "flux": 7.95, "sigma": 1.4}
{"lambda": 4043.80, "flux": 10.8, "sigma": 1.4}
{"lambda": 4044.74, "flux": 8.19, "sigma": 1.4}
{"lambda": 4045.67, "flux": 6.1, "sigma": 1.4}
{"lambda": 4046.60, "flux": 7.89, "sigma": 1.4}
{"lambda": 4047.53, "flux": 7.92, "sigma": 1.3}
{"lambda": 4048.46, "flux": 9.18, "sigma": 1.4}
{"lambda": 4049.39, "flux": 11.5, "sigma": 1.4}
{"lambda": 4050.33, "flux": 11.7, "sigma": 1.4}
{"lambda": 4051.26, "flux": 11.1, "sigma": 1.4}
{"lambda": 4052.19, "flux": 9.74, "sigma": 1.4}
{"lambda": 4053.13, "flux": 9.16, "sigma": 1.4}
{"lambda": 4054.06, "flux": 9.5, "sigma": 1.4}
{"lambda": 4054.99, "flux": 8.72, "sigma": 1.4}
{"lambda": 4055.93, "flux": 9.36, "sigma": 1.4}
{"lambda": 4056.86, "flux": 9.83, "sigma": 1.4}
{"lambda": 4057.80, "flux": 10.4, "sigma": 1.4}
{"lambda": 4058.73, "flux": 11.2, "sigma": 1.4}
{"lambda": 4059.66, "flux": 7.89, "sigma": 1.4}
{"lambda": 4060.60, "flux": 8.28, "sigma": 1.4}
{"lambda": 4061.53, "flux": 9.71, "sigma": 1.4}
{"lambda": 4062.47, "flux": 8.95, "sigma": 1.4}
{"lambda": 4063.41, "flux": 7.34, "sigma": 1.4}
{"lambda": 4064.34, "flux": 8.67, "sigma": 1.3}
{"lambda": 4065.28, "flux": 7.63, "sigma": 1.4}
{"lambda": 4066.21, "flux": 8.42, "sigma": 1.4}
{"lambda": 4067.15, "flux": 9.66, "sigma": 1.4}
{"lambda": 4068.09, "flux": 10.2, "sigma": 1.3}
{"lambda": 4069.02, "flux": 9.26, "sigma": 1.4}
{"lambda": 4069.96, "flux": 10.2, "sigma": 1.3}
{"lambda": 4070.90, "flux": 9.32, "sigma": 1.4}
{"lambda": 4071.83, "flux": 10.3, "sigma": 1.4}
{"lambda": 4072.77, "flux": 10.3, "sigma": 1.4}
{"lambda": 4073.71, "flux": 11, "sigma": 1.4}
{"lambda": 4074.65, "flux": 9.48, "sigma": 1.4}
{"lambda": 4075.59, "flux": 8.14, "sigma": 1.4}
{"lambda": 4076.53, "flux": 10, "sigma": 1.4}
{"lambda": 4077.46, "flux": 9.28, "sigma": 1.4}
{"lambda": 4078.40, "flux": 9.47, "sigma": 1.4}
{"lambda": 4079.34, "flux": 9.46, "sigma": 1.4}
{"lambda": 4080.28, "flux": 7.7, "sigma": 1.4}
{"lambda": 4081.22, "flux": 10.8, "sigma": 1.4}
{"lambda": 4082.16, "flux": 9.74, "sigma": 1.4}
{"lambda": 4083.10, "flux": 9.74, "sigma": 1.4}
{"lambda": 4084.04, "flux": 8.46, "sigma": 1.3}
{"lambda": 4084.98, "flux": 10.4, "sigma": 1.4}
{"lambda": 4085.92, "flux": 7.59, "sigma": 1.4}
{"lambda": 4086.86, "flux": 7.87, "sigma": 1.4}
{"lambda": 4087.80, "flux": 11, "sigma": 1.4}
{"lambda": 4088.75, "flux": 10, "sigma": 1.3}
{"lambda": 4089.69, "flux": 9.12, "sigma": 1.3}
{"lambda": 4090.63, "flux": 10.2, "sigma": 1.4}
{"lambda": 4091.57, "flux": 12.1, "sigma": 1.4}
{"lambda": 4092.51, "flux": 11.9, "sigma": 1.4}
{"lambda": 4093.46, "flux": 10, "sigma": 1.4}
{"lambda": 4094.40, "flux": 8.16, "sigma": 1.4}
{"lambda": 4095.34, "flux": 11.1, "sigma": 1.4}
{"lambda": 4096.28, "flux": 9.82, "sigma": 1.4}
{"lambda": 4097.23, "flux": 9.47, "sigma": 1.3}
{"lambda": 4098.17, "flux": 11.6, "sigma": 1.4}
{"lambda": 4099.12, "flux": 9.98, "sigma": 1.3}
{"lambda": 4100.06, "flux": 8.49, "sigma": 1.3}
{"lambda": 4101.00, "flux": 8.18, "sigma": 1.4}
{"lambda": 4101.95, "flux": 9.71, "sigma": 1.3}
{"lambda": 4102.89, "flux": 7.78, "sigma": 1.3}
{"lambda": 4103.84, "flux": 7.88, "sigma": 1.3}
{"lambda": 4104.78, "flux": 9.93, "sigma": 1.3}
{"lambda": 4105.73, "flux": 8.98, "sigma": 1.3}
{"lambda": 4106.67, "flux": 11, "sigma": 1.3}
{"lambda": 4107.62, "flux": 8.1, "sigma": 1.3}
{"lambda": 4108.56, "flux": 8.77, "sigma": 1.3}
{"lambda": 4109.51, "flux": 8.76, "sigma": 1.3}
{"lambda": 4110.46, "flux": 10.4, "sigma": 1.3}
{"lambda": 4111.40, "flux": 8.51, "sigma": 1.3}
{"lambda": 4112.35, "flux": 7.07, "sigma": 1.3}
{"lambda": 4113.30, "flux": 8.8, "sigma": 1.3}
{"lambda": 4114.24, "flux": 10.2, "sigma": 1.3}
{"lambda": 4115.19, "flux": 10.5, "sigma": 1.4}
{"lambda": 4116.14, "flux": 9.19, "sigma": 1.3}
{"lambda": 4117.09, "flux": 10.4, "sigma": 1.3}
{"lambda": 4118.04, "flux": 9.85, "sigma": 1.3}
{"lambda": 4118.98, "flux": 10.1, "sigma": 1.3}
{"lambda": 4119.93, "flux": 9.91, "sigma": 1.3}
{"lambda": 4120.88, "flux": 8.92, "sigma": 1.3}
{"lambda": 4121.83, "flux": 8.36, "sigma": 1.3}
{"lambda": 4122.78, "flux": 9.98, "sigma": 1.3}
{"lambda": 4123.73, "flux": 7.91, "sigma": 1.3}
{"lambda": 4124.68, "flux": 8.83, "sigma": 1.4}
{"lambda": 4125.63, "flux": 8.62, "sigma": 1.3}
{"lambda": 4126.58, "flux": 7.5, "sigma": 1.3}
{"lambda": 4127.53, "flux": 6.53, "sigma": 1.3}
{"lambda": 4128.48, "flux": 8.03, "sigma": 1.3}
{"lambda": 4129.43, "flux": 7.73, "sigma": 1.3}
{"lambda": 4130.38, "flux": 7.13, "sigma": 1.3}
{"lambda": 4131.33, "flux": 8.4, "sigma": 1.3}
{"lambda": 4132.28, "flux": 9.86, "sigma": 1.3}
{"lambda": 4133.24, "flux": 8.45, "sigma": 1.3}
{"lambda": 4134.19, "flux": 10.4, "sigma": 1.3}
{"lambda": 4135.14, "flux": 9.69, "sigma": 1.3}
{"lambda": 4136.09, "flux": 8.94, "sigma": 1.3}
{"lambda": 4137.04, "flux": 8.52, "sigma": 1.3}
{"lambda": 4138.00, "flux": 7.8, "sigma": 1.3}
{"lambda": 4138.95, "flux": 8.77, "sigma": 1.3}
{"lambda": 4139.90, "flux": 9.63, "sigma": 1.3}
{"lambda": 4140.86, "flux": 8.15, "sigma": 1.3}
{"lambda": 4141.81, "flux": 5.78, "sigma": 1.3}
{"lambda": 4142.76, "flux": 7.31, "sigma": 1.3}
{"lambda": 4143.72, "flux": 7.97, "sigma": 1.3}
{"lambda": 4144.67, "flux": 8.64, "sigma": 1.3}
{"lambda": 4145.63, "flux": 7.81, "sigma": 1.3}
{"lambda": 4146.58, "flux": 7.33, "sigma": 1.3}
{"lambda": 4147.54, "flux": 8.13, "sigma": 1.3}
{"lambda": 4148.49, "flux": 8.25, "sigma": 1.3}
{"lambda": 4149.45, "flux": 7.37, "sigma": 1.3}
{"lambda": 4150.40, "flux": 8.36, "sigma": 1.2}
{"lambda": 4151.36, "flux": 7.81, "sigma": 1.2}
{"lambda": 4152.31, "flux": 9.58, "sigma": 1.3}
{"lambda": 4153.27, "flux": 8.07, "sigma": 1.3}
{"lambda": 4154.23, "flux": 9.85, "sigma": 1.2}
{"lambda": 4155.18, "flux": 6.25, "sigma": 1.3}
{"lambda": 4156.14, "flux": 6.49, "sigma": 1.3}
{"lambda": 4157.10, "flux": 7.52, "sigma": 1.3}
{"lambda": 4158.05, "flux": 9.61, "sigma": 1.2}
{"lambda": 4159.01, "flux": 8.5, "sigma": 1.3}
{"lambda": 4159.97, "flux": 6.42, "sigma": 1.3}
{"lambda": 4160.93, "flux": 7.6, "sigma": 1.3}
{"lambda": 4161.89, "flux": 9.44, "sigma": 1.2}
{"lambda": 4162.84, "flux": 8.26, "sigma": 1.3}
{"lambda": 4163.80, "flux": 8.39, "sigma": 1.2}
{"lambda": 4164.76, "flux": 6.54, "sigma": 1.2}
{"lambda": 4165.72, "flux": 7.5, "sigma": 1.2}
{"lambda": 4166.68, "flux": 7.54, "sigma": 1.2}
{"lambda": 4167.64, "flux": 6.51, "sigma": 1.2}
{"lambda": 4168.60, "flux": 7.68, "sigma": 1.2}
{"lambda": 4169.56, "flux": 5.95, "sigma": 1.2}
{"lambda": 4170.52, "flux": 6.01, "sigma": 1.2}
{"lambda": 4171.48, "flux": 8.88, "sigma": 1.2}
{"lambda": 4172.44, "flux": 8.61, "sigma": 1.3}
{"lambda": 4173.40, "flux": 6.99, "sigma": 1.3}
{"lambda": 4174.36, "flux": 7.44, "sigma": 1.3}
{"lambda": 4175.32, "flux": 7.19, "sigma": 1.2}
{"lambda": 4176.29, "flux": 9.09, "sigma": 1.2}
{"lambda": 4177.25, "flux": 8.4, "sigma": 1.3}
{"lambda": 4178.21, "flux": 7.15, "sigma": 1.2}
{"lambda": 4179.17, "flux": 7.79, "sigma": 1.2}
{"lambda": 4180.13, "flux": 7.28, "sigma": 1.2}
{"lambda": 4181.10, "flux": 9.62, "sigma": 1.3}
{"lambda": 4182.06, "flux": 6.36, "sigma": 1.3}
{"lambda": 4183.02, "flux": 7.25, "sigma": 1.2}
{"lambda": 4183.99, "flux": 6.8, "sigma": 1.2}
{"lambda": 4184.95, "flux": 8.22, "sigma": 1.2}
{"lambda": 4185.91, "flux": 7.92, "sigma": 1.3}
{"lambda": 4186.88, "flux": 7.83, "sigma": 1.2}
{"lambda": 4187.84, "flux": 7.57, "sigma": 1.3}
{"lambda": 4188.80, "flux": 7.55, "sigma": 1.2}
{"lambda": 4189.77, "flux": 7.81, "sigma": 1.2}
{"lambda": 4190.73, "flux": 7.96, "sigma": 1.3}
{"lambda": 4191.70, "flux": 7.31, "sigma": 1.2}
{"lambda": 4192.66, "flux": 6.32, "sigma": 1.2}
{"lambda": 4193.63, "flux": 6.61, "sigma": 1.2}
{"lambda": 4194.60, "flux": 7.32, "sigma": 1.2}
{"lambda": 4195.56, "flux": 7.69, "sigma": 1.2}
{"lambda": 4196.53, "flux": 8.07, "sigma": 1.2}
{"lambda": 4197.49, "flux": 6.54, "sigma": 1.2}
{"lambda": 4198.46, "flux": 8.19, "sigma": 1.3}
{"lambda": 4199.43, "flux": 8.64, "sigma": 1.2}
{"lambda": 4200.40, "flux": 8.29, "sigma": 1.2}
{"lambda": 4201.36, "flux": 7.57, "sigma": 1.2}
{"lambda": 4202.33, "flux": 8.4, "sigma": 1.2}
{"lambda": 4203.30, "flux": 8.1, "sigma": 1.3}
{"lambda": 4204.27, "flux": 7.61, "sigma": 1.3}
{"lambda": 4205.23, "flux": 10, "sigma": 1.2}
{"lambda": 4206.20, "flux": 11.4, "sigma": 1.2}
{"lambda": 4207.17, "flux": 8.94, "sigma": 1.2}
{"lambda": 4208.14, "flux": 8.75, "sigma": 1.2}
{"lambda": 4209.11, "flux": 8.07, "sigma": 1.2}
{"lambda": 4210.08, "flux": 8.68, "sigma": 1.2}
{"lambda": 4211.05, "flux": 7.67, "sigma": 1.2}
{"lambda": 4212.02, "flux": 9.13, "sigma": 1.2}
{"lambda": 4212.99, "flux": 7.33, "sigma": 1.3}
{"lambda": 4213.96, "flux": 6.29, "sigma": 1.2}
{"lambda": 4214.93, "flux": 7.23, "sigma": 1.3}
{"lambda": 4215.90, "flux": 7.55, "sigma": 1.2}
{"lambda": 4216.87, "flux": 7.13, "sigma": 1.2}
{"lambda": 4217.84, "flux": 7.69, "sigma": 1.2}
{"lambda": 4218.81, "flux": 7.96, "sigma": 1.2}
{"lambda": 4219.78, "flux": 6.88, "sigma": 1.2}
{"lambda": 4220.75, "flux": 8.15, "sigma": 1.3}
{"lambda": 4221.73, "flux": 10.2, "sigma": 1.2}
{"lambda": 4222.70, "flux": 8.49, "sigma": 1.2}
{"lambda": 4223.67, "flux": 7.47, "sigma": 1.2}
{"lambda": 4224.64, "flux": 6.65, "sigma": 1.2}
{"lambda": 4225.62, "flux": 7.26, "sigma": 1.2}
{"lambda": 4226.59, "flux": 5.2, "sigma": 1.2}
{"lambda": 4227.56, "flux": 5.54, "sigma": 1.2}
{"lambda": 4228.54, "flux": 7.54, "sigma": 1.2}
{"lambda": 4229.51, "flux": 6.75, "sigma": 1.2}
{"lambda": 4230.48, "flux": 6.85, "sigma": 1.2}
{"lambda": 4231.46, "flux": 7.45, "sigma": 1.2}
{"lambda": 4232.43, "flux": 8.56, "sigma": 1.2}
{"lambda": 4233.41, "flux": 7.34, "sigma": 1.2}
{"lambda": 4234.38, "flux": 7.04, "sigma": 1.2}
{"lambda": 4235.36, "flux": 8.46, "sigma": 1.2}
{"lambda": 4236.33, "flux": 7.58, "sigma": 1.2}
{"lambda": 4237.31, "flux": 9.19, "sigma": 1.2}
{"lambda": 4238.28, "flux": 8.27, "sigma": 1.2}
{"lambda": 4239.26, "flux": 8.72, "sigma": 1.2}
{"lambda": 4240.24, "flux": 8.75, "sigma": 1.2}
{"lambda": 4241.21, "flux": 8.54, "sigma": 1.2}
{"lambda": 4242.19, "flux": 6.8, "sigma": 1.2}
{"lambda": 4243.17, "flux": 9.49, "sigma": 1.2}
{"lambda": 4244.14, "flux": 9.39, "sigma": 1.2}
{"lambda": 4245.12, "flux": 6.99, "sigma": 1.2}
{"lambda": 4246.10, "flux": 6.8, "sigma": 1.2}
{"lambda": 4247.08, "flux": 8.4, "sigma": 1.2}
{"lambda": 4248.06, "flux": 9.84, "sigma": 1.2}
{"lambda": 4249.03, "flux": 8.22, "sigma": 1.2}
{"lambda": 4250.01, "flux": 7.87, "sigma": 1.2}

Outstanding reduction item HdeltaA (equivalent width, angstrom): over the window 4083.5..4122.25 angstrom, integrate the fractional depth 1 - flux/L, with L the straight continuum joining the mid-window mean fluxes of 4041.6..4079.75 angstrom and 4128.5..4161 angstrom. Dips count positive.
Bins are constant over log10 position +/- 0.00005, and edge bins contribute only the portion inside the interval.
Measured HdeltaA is -3.3 angstrom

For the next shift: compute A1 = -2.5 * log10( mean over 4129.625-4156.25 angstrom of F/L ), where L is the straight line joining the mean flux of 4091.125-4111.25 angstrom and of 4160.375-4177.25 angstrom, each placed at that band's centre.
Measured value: 0.02 mag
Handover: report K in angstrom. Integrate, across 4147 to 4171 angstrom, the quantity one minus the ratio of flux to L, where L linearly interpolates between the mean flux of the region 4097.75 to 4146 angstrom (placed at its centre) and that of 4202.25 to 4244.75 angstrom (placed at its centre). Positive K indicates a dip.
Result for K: 2.2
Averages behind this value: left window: 8.82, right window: 7.96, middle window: 7.74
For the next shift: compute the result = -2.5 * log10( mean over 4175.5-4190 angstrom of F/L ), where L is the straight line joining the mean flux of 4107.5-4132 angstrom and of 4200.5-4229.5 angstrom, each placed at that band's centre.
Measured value 0.06 mag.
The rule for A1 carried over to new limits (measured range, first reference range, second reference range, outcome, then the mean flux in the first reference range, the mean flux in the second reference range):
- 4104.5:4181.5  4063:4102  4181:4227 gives 0.047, 9.56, 7.82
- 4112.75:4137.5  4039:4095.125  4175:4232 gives -0.032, 9.39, 7.74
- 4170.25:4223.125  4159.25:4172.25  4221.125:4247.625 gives -0.040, 7.48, 7.77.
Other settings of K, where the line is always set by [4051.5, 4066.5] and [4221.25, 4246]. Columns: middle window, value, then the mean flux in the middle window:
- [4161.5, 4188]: 1.8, 7.65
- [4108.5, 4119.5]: -0.9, 9.4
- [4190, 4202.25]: 0.7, 7.58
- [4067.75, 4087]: -1.1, 9.49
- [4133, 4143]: 0.0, 8.53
